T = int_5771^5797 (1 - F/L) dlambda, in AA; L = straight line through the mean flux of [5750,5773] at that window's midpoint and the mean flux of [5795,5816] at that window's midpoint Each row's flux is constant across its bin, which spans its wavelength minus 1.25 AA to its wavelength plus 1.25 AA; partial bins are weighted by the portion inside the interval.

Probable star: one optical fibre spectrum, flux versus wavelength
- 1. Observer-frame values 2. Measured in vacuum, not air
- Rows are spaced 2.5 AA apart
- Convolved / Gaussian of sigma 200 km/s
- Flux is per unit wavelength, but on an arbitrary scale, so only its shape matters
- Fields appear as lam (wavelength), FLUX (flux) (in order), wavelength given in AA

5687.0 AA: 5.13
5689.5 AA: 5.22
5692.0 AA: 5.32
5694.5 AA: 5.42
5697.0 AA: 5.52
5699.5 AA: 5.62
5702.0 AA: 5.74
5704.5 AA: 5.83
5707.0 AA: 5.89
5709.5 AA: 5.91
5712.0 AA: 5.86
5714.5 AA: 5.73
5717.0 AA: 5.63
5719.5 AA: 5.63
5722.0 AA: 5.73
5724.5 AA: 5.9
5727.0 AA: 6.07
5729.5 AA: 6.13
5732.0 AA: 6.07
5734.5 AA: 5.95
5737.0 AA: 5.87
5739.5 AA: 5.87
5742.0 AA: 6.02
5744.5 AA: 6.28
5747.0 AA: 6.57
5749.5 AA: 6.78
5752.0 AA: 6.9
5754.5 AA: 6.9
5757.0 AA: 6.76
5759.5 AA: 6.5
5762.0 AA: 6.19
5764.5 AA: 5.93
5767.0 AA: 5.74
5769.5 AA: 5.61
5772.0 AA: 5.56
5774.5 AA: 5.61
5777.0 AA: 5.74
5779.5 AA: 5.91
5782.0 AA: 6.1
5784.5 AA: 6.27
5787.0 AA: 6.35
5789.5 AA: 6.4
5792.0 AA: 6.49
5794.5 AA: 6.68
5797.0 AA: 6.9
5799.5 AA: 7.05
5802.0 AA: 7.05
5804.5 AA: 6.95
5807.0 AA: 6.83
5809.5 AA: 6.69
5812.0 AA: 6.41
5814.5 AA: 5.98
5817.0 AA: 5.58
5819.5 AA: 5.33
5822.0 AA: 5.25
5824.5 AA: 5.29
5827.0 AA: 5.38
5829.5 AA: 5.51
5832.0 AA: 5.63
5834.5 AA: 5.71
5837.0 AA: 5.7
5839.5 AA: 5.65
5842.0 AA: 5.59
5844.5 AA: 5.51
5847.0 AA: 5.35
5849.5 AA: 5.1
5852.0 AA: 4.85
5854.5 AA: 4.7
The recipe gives 1.4 AA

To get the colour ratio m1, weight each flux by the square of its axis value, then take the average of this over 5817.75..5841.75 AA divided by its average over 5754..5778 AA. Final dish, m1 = 0.9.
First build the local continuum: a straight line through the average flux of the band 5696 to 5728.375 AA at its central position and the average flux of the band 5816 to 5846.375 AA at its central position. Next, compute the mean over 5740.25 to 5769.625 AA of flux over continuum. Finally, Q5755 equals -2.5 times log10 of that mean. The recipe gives -0.12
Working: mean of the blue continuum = 5.78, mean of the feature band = 6.37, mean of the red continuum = 5.51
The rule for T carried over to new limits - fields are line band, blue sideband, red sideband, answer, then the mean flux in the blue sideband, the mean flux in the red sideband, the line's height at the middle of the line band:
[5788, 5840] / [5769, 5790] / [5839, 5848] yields -3.66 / 5.95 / 5.52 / 5.72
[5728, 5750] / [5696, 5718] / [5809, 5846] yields -1.62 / 5.75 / 5.66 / 5.73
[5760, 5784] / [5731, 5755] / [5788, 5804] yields 2.56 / 6.31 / 6.76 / 6.56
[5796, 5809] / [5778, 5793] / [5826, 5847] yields -2.00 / 6.24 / 5.57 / 6.02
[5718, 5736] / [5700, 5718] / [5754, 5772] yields -0.02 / 5.79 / 6.16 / 5.92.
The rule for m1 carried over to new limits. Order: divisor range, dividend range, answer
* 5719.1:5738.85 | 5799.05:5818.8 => 1.13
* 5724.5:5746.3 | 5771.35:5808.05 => 1.08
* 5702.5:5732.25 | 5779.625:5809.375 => 1.16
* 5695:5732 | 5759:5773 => 1.04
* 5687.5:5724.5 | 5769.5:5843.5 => 1.11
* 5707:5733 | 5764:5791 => 1.03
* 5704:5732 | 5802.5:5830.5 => 1.05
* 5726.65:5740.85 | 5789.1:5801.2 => 1.15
